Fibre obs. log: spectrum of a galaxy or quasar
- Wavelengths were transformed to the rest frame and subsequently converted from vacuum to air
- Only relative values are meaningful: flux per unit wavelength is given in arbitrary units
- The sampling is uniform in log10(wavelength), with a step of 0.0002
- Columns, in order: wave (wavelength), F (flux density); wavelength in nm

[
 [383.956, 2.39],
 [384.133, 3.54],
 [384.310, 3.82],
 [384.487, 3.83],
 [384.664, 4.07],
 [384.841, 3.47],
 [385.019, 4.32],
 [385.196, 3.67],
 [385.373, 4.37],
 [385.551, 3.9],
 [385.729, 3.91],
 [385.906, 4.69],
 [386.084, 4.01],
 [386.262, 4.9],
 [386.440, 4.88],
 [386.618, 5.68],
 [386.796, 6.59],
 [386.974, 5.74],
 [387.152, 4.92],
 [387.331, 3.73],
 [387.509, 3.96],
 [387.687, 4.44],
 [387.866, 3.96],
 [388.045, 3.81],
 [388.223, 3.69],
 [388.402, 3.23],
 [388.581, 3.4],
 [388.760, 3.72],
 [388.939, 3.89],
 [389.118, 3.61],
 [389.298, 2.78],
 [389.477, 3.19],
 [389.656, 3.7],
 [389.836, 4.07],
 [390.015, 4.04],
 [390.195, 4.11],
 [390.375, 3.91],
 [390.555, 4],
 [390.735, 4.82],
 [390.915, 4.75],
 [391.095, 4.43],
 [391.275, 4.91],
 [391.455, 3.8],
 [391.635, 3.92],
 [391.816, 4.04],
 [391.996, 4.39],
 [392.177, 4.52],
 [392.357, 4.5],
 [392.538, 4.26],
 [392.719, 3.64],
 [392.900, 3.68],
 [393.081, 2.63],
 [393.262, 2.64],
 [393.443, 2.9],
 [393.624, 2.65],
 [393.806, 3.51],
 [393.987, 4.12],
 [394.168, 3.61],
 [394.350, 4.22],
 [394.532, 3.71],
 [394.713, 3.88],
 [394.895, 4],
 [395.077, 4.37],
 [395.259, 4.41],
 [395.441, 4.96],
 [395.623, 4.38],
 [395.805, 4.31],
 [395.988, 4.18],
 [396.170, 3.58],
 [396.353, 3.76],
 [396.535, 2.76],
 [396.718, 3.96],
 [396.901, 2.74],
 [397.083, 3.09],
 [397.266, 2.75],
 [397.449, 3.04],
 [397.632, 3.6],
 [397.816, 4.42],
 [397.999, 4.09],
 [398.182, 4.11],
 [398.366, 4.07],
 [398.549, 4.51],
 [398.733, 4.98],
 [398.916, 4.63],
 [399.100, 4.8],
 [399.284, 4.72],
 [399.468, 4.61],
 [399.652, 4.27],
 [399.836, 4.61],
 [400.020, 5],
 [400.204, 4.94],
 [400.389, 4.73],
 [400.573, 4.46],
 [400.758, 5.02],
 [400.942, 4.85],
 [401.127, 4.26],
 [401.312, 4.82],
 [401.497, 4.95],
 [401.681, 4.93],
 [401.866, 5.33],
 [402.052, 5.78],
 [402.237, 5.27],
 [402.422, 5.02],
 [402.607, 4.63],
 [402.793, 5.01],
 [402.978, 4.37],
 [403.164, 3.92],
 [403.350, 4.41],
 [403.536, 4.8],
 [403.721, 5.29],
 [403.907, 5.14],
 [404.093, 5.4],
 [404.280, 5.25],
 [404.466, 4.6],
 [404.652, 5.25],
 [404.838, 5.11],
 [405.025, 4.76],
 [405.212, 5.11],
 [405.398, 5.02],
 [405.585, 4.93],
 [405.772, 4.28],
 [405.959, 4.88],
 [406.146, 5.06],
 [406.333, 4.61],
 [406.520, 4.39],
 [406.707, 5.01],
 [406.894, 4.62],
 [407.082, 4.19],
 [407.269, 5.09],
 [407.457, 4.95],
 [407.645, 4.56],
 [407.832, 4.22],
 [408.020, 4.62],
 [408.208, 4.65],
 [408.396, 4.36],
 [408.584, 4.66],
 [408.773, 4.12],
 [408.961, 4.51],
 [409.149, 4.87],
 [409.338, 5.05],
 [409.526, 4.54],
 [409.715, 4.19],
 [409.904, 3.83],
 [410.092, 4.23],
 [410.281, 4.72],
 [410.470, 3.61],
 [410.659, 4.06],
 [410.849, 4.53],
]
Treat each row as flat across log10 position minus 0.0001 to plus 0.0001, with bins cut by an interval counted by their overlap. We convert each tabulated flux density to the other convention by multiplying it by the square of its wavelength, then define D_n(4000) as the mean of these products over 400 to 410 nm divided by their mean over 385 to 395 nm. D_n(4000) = 1.27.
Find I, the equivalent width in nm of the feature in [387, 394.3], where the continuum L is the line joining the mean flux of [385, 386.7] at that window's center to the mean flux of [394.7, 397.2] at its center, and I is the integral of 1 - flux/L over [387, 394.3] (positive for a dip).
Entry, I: 0.53 nm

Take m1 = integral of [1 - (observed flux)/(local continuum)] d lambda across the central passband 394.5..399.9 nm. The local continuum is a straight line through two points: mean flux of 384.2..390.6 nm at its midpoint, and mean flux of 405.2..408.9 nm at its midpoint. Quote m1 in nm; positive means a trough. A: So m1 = 0.42 nm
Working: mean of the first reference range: 4.11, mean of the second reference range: 4.66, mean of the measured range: 4.04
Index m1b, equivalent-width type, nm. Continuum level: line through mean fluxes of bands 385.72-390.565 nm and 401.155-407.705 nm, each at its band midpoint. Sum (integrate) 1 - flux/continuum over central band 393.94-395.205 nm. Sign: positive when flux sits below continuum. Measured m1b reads 0.13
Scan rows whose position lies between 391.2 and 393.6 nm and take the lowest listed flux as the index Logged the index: 2.63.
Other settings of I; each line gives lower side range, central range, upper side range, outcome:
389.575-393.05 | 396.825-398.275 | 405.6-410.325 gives 0.278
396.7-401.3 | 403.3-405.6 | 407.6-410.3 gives -0.338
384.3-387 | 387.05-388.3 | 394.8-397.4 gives 0.074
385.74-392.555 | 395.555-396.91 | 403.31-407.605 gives 0.227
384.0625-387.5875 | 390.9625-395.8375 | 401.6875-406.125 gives 0.722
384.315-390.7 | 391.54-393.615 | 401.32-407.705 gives 0.310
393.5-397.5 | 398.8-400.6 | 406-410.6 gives -0.316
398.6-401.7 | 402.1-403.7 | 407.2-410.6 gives -0.029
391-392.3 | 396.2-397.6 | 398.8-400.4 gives 0.420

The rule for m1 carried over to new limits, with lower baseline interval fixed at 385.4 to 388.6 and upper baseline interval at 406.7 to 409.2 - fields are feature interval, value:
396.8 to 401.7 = 0.21 nm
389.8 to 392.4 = 0.11 nm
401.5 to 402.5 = -0.15 nm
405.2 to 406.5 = -0.07 nm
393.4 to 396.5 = 0.40 nm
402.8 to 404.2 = -0.07 nm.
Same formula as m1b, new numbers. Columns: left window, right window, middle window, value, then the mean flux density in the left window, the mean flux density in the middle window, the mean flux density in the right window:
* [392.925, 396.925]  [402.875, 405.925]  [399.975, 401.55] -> -0.13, 3.71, 4.77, 4.85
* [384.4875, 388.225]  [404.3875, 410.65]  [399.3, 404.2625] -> -0.31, 4.42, 4.84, 4.62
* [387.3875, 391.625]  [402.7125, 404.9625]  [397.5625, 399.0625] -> 0.06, 3.92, 4.33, 4.88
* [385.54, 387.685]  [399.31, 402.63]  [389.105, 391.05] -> 0.35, 4.76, 3.93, 4.86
